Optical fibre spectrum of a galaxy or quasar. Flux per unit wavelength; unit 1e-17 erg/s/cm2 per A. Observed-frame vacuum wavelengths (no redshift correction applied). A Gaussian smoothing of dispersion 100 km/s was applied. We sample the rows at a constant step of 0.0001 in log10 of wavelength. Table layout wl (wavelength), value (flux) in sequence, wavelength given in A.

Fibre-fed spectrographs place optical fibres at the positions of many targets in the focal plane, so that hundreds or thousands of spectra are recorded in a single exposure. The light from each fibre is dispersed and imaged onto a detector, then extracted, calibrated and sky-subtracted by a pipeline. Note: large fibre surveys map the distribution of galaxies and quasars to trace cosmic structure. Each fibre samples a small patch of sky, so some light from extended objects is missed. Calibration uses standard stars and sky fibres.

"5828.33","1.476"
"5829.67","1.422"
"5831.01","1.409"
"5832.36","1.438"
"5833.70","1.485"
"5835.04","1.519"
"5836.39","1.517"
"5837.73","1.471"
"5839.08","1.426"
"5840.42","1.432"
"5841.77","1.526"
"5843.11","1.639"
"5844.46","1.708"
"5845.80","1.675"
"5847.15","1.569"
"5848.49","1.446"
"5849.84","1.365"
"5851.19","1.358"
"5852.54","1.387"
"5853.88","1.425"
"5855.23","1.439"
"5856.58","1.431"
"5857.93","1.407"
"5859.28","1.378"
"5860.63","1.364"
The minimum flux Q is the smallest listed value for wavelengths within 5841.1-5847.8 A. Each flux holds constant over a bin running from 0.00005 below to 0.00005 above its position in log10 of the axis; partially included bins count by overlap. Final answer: 1.526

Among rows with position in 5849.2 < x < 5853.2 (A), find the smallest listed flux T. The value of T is 1.358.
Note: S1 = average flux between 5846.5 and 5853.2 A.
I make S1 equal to 1.42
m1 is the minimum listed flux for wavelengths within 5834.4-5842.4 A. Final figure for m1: 1.426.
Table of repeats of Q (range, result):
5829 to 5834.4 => 1.409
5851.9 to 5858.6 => 1.387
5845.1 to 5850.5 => 1.365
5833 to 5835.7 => 1.485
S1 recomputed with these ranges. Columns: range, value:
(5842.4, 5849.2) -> 1.61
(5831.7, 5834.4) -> 1.47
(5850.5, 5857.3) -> 1.41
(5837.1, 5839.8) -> 1.45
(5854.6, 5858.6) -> 1.42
